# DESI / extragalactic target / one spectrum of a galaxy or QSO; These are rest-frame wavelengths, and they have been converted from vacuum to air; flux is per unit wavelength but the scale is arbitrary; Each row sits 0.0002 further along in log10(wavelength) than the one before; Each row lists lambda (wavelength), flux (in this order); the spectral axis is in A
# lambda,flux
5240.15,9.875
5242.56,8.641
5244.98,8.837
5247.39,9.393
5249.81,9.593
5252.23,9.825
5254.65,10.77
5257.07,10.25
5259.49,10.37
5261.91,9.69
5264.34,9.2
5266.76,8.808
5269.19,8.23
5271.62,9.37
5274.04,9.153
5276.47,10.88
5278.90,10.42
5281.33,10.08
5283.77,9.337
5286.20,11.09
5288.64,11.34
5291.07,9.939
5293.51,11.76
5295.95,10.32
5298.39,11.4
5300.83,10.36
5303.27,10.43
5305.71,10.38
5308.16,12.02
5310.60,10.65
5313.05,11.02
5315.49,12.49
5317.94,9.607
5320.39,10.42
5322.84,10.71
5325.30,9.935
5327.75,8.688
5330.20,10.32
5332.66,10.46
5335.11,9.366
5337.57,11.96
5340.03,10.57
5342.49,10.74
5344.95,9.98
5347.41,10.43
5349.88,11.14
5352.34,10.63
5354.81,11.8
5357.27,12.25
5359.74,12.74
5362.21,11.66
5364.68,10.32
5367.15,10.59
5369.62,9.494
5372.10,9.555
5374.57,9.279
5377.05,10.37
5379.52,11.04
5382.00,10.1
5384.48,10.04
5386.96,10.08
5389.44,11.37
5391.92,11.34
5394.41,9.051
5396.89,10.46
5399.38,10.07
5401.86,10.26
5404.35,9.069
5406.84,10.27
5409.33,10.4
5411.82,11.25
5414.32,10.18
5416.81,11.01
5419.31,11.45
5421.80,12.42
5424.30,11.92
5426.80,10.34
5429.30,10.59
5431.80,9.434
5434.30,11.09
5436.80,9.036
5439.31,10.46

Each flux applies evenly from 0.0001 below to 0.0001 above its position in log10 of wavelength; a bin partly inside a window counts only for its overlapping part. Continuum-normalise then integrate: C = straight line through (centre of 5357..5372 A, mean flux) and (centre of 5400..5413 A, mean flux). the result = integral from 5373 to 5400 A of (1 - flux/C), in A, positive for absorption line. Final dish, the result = 0.8 A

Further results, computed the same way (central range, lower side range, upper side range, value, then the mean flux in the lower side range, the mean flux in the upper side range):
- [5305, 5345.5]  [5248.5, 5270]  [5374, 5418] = -2.3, 9.66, 10.3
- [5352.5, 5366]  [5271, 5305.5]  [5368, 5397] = -1.9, 10.4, 10.2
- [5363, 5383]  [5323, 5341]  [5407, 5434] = 0.7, 10.2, 10.9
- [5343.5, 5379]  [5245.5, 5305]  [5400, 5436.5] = -1.1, 10.1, 10.6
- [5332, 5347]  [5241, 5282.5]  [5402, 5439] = -0.6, 9.62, 10.6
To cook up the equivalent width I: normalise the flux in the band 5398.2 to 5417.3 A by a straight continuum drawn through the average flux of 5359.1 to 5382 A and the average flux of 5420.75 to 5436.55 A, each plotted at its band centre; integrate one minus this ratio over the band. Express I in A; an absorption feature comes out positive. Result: 0.7 A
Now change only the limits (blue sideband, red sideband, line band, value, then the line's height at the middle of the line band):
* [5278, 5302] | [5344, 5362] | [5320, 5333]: 1.15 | 11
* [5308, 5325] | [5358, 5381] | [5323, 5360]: 0.17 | 10.7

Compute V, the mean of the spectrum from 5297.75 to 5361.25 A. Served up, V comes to 10.8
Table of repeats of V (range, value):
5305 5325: 10.9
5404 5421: 10.6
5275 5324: 10.7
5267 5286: 9.67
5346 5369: 11.2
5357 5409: 10.4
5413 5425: 11.4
